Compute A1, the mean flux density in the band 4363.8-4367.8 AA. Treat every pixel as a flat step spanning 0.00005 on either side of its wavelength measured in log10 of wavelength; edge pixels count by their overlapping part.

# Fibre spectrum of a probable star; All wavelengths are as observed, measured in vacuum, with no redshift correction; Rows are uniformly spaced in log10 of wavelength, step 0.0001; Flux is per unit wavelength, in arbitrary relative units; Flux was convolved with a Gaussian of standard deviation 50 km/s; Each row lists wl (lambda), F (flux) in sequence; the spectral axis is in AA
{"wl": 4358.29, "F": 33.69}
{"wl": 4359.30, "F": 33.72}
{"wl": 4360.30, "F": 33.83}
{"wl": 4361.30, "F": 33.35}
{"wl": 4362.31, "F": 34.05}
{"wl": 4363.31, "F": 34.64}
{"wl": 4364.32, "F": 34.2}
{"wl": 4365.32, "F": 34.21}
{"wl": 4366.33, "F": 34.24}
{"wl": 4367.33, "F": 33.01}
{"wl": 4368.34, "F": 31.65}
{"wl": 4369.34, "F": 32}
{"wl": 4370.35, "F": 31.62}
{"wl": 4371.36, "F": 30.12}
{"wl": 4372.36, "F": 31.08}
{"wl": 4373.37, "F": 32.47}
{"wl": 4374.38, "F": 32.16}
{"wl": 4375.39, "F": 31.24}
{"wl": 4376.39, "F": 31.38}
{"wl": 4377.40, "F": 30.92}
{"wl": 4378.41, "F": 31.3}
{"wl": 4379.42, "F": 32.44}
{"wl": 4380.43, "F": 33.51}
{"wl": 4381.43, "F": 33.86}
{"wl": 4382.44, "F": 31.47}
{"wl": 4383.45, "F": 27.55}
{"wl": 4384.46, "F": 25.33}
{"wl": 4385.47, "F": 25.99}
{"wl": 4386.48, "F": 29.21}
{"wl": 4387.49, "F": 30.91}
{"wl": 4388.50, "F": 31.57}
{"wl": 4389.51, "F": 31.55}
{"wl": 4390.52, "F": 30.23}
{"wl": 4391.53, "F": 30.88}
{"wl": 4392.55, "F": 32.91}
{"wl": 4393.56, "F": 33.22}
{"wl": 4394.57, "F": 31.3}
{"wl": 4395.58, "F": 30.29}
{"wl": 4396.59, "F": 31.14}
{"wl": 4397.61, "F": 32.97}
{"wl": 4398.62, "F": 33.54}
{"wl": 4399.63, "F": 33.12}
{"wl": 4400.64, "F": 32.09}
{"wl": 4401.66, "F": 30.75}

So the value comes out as 33.9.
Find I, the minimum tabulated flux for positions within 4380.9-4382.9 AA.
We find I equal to 31.47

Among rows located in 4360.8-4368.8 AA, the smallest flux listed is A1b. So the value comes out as 31.65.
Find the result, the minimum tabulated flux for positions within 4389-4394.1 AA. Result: 30.23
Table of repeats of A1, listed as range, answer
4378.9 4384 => 31.7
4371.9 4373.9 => 31.7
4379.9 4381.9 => 33.8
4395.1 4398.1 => 31.4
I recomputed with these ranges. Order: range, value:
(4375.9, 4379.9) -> 30.92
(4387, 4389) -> 30.91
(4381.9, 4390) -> 25.33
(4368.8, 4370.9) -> 31.62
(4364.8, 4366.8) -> 34.21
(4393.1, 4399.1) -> 30.29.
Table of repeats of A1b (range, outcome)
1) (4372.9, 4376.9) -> 31.24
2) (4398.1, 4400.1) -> 33.12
